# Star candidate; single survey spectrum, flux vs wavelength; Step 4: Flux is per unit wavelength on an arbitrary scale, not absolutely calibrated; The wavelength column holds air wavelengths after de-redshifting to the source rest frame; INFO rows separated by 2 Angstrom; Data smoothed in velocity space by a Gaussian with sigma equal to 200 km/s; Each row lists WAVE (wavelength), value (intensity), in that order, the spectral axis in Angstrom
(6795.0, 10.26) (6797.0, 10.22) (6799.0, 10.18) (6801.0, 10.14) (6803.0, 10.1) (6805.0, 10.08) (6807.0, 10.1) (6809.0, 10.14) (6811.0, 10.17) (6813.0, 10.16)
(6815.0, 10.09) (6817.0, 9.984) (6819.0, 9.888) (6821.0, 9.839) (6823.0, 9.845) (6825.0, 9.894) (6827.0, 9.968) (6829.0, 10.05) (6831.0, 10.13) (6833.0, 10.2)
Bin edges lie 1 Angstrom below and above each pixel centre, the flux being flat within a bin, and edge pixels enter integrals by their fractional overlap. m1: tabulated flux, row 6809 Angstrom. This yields 10.14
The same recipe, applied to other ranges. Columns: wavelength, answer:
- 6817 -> 9.984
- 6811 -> 10.17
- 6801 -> 10.14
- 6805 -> 10.08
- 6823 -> 9.845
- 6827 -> 9.968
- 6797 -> 10.22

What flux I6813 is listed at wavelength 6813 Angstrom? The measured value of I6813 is 10.16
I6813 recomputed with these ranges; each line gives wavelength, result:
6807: 10.1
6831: 10.13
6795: 10.26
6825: 9.894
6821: 9.839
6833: 10.2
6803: 10.1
